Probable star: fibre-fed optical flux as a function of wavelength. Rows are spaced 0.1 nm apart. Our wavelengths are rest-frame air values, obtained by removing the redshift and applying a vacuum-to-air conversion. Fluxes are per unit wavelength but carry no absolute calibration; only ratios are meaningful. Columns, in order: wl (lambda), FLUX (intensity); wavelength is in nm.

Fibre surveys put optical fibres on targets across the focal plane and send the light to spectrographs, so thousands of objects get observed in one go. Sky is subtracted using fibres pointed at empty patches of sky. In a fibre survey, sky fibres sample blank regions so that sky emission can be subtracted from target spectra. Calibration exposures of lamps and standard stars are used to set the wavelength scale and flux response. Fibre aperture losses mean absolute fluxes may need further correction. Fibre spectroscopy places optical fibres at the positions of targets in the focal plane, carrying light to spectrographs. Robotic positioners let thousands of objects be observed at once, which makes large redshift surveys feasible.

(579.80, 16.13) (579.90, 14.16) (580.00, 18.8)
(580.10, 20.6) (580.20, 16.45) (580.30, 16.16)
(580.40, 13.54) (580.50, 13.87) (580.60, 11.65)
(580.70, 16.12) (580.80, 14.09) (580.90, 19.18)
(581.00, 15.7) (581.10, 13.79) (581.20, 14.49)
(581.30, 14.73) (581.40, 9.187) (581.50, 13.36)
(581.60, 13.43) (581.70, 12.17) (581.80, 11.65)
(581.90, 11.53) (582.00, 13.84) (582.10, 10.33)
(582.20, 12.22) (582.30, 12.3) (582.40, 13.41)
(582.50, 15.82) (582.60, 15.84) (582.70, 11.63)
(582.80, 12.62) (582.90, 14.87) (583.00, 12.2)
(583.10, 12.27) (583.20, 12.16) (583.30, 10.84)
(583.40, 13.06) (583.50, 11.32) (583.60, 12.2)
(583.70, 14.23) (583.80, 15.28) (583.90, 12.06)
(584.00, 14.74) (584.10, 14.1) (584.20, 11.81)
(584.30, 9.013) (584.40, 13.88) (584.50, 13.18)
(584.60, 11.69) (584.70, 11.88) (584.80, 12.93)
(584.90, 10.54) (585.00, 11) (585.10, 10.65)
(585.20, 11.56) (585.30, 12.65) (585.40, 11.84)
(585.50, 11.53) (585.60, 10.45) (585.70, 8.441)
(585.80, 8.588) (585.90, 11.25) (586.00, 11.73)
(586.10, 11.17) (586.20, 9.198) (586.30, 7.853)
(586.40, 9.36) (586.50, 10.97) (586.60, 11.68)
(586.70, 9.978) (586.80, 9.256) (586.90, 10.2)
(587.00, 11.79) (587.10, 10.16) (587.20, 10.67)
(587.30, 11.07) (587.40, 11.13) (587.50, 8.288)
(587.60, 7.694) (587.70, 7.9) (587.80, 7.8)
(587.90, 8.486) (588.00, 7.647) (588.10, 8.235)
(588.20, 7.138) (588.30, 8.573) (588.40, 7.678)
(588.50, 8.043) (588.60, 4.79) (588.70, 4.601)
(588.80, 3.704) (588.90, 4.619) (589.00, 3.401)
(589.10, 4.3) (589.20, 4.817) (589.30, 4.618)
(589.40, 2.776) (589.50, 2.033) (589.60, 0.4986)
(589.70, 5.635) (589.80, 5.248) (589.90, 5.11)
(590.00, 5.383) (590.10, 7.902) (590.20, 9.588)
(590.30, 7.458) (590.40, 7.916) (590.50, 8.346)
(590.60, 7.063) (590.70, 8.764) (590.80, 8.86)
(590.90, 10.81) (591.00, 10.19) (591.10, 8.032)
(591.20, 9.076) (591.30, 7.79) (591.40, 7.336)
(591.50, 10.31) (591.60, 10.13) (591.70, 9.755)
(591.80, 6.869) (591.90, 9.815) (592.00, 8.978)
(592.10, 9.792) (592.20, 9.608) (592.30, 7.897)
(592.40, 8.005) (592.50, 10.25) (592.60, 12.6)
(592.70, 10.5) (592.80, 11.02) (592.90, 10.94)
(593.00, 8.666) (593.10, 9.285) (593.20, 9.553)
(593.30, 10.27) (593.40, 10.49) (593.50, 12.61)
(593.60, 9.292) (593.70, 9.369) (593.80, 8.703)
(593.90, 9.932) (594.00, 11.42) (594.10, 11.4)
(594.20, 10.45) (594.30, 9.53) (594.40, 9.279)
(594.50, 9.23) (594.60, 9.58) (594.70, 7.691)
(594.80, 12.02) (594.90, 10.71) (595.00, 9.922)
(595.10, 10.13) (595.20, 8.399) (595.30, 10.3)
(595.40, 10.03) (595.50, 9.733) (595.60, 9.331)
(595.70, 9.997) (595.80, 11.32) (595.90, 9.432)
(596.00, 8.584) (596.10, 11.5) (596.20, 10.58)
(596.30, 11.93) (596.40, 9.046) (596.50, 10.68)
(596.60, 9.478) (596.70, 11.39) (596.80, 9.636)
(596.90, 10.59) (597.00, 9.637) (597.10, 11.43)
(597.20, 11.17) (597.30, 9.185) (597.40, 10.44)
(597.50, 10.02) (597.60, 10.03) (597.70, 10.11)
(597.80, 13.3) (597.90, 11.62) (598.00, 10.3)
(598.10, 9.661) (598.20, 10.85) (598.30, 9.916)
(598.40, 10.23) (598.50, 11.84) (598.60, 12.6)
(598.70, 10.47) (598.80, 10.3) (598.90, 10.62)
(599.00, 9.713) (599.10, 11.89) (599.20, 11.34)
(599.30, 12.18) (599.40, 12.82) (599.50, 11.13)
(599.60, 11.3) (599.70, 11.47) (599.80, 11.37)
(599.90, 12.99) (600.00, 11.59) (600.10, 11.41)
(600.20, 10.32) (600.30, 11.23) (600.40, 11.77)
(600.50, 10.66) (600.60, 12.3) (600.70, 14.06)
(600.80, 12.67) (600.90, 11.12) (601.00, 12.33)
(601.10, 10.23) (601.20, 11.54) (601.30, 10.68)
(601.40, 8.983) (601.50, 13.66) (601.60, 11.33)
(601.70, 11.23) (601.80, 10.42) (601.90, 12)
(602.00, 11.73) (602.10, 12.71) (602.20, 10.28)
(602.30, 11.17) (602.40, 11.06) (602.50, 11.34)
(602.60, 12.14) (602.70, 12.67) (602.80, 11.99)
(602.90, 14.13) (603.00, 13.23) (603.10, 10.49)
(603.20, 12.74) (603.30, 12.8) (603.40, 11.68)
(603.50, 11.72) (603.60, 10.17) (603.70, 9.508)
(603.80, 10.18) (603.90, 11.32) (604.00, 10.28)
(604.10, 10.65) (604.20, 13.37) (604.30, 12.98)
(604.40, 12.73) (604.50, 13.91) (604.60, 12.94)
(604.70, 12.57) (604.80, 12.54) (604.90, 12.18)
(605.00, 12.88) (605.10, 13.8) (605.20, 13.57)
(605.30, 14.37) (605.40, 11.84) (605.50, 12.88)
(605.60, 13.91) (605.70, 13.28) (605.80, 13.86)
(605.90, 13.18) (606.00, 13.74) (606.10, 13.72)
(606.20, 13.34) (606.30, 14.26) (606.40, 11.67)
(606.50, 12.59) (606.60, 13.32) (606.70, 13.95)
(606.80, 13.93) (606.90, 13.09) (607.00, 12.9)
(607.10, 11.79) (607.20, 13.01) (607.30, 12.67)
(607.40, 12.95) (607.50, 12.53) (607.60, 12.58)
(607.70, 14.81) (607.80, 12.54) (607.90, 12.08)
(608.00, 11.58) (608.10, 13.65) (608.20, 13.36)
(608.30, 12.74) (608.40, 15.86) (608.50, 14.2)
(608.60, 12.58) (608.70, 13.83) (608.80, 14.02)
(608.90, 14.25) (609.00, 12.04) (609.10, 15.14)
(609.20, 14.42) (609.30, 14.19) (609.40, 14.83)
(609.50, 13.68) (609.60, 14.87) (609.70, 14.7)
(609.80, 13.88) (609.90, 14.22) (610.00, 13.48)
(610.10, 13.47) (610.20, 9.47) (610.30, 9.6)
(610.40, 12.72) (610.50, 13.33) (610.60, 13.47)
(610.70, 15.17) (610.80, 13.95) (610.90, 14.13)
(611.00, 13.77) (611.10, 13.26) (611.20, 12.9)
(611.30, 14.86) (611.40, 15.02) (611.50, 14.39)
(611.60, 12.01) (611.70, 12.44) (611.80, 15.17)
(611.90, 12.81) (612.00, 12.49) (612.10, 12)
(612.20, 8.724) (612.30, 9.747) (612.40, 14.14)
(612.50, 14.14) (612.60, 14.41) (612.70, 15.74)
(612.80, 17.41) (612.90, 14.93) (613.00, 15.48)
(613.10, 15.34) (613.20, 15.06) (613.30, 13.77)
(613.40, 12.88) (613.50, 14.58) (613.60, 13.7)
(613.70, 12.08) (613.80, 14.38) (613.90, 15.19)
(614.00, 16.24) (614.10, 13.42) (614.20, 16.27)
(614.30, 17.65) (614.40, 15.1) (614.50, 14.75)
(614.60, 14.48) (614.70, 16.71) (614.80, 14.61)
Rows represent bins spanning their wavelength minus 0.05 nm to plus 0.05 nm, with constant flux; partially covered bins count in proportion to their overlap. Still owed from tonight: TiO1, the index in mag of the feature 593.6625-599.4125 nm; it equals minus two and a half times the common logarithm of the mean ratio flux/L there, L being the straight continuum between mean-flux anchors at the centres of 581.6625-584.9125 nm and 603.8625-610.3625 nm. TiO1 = 0.24 mag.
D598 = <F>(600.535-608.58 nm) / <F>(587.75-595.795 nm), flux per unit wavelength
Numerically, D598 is 1.49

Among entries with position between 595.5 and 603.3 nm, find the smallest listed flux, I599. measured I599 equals 8.584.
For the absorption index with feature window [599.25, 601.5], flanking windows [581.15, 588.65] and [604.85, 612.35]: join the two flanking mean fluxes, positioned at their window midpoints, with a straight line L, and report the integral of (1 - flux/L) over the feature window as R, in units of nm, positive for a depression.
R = 0.168 nm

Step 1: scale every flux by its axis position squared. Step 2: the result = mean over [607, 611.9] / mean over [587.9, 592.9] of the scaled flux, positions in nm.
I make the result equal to 1.92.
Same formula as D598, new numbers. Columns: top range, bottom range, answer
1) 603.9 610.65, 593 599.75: 1.26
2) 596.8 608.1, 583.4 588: 1.09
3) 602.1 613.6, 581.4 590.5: 1.32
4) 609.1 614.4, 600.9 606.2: 1.14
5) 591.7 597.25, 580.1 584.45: 0.75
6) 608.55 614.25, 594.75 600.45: 1.28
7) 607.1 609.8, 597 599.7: 1.24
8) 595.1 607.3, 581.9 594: 1.20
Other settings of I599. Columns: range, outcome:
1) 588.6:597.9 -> 0.4986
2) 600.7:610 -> 8.983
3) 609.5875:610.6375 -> 9.47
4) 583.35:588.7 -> 4.601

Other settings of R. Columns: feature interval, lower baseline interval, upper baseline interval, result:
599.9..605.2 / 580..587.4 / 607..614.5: 0.596 nm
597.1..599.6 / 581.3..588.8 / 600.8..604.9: 0.134 nm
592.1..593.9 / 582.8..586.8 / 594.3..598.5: 0.117 nm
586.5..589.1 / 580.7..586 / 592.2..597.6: 0.782 nm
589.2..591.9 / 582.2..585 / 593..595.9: 0.915 nm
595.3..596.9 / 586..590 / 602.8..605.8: -0.050 nm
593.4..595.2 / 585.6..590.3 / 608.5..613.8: -0.145 nm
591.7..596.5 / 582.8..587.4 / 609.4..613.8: 0.901 nm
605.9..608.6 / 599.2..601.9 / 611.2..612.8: -0.124 nm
